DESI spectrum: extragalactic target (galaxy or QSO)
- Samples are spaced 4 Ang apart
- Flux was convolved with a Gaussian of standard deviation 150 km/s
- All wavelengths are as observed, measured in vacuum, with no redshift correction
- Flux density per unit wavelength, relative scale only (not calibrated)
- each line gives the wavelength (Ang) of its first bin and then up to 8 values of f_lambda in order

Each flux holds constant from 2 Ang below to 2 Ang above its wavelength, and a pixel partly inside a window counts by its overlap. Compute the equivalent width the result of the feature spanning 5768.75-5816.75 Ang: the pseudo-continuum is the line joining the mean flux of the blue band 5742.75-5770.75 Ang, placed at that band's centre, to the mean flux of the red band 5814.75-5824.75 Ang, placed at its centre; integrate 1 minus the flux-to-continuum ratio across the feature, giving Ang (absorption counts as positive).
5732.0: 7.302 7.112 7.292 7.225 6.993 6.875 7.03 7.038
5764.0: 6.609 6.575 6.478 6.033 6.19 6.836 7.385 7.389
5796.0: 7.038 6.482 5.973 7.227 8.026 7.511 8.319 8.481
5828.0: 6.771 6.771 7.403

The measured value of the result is 4.6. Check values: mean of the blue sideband 6.89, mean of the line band 6.86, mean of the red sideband 8.1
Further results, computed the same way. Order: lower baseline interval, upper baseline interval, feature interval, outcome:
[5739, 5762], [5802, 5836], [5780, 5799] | 0.59 Ang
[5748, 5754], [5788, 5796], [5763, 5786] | 2.22 Ang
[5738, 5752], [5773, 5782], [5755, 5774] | -0.54 Ang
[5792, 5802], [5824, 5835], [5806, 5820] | -1.36 Ang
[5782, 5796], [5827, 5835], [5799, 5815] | 0.10 Ang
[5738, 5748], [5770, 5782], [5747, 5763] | -0.26 Ang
